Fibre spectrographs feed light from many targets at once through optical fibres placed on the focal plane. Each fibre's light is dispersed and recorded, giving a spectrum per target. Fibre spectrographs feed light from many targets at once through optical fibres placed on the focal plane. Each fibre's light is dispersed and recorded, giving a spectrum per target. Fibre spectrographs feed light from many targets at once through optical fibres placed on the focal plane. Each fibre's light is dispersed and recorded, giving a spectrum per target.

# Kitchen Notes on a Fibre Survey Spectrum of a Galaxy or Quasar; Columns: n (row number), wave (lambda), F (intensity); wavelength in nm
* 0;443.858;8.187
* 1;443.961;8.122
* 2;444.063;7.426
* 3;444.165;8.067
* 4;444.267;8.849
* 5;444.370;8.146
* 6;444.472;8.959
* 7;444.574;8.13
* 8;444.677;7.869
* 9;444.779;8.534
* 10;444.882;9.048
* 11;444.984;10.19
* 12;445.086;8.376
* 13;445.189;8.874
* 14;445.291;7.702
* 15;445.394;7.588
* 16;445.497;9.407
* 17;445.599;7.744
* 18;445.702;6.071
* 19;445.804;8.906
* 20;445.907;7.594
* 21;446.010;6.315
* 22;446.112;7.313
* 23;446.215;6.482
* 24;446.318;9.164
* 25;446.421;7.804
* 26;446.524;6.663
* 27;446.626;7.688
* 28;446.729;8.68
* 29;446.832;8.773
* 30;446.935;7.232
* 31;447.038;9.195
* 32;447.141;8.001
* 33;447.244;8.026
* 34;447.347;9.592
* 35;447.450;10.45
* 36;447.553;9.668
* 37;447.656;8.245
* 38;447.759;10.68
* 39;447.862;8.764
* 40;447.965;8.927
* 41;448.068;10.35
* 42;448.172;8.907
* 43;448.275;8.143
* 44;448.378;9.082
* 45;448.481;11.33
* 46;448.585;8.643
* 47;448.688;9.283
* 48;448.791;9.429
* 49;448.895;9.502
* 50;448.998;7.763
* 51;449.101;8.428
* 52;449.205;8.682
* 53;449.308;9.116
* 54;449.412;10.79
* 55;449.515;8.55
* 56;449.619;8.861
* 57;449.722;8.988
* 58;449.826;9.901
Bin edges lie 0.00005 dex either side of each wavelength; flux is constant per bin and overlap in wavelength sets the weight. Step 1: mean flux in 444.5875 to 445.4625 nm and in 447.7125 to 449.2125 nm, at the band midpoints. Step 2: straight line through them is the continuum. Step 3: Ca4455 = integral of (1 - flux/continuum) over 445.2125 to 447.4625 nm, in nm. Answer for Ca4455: 0.204 nm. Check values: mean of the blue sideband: 8.52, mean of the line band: 7.99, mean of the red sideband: 9.2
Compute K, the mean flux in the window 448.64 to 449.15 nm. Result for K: 8.89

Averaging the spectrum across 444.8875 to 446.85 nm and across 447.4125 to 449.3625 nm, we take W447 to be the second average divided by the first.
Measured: 1.16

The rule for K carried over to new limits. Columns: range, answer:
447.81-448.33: 9.02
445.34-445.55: 8.47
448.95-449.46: 8.95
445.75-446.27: 7.33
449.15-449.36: 8.88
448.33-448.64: 9.68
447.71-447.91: 9.73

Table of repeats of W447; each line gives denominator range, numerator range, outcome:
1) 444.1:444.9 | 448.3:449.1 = 1.10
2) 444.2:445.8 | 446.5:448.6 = 1.07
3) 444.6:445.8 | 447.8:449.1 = 1.10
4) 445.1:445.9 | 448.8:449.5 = 1.13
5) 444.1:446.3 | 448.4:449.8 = 1.13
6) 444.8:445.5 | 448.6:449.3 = 1.02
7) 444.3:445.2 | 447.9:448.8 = 1.08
